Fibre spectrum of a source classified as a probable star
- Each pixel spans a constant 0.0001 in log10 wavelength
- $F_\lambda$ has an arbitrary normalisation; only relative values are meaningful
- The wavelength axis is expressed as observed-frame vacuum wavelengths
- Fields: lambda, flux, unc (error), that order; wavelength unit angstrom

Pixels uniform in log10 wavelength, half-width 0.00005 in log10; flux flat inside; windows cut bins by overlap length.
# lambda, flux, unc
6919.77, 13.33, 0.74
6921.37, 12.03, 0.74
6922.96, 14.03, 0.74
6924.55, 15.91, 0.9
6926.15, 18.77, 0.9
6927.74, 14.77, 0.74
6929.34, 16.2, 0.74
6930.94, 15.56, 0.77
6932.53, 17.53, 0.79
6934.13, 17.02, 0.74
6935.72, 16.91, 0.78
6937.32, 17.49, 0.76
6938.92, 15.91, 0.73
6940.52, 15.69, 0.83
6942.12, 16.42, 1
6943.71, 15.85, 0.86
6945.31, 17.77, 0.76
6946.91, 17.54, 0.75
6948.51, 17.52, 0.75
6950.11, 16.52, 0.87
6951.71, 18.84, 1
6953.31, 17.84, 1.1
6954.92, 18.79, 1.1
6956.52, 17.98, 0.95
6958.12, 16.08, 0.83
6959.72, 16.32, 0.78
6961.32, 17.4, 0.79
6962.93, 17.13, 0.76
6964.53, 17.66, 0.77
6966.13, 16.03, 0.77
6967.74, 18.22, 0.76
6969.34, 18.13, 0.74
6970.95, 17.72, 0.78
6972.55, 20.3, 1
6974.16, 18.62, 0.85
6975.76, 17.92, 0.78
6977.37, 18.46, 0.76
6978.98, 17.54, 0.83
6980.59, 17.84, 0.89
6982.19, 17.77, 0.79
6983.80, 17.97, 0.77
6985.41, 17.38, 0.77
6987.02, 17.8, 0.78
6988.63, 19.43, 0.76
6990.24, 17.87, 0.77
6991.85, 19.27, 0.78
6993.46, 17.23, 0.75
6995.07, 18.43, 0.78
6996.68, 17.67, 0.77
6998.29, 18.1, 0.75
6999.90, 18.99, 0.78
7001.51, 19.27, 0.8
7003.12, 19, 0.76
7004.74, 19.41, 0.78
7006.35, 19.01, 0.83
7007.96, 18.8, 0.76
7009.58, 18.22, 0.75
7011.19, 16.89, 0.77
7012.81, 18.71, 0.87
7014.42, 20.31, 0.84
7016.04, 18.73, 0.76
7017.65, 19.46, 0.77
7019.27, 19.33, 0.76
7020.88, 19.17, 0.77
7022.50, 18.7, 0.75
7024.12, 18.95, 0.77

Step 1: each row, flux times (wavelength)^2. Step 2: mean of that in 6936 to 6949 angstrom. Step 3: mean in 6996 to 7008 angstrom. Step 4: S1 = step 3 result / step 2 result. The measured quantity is 1.1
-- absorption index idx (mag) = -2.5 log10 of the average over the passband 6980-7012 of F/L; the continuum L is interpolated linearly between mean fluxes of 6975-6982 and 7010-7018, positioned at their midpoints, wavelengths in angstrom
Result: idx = 0.00 mag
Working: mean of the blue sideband 17.9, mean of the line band 18.3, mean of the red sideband 18.8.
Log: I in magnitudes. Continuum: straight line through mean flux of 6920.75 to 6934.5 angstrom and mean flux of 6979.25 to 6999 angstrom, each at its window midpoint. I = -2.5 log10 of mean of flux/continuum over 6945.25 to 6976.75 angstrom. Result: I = -0.045 mag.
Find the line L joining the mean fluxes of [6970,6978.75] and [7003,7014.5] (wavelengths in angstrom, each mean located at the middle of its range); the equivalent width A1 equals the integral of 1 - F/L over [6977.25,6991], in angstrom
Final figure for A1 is 0.43 angstrom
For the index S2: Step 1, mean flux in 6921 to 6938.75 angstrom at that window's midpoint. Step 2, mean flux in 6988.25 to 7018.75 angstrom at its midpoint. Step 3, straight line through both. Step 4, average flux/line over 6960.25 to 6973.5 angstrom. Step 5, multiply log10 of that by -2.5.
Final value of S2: -0.02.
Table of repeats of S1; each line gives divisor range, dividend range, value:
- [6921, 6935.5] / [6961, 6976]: 1.14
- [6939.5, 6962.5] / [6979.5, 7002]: 1.07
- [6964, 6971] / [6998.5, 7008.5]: 1.10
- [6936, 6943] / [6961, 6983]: 1.10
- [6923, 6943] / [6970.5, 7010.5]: 1.14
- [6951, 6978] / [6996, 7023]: 1.07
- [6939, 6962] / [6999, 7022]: 1.12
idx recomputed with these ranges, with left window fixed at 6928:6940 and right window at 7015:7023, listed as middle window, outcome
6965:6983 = -0.02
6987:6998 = 0.00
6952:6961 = -0.02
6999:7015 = 0.00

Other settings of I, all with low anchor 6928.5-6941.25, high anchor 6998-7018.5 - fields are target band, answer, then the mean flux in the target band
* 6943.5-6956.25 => -0.04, 17.7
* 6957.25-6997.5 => 0.00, 17.8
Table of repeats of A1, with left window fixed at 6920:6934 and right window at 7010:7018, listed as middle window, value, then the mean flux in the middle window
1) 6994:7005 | -0.2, 18.6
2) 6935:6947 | -0.4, 16.6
